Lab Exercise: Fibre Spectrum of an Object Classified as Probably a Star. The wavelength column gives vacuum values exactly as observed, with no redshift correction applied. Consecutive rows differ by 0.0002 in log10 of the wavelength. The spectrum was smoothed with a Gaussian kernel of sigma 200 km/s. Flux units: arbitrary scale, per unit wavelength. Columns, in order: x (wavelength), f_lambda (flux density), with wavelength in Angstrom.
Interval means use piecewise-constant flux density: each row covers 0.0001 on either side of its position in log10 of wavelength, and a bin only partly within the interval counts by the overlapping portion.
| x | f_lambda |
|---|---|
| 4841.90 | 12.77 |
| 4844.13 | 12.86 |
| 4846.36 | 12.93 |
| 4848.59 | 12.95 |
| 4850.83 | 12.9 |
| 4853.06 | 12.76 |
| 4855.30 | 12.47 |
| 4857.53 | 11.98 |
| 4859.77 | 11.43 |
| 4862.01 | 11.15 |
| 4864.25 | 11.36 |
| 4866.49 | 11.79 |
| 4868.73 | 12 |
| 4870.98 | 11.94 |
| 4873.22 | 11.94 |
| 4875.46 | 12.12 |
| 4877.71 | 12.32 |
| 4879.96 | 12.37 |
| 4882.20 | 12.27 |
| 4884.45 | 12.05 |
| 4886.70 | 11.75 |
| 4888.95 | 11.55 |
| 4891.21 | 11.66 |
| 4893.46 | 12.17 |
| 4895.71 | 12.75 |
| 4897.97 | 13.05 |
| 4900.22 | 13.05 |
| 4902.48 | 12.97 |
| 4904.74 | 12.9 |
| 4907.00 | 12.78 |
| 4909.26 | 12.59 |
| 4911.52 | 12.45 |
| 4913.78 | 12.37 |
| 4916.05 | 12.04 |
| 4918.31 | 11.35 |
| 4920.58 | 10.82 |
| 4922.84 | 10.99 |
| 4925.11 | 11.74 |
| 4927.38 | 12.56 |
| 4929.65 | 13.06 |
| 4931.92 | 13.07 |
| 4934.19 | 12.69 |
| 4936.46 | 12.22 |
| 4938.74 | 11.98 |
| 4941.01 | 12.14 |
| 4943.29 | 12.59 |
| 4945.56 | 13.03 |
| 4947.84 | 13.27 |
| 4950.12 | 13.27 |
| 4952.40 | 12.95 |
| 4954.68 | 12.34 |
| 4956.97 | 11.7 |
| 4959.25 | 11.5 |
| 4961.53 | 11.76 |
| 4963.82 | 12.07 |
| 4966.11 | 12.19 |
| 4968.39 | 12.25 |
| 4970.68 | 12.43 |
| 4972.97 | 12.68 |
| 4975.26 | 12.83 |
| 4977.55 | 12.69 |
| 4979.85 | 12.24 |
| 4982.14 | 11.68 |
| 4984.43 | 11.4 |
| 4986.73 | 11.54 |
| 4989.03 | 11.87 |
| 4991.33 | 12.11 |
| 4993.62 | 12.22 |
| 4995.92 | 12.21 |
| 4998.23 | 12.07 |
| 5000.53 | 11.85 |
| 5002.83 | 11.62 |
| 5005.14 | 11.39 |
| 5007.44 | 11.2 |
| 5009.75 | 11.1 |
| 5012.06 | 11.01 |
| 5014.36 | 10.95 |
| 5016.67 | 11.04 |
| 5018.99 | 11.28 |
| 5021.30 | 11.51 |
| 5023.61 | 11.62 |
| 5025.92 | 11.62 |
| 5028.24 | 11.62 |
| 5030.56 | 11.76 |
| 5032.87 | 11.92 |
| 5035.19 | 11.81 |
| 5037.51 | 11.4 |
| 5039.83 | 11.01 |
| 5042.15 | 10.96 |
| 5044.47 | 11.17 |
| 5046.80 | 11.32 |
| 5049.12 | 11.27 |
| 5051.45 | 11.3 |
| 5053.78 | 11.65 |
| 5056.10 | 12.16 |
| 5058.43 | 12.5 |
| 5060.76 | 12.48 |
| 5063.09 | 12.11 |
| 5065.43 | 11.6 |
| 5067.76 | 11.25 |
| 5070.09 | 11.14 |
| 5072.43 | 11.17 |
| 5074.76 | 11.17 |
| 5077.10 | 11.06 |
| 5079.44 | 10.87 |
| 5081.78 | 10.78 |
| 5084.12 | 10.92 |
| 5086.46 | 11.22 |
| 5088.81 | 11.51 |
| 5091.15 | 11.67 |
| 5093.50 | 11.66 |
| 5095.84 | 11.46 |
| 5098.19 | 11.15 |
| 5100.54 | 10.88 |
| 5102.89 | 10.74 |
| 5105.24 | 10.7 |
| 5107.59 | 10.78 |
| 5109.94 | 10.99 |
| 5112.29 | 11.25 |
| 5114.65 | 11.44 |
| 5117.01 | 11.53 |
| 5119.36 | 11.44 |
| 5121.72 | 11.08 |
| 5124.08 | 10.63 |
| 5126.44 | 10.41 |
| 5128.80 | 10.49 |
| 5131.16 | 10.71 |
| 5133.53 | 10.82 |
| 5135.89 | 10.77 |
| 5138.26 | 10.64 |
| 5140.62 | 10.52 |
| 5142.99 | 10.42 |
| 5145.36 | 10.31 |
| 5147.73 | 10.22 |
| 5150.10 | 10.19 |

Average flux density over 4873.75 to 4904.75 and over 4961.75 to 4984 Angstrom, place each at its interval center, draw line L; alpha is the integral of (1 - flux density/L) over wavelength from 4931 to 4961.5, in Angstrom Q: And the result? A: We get -0.5 Angstrom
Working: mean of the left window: 12.3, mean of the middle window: 12.5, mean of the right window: 12.3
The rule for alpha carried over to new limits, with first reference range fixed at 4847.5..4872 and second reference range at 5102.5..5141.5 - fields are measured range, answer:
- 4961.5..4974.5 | -0.8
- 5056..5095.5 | -1.3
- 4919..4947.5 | -1.3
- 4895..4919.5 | -1.5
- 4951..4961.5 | -0.4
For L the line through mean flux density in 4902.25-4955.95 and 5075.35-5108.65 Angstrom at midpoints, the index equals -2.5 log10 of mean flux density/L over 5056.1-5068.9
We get -0.06 mag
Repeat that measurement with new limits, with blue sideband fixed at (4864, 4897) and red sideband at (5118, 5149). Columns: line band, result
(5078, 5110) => -0.022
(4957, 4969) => -0.032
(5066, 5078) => -0.020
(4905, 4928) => -0.015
